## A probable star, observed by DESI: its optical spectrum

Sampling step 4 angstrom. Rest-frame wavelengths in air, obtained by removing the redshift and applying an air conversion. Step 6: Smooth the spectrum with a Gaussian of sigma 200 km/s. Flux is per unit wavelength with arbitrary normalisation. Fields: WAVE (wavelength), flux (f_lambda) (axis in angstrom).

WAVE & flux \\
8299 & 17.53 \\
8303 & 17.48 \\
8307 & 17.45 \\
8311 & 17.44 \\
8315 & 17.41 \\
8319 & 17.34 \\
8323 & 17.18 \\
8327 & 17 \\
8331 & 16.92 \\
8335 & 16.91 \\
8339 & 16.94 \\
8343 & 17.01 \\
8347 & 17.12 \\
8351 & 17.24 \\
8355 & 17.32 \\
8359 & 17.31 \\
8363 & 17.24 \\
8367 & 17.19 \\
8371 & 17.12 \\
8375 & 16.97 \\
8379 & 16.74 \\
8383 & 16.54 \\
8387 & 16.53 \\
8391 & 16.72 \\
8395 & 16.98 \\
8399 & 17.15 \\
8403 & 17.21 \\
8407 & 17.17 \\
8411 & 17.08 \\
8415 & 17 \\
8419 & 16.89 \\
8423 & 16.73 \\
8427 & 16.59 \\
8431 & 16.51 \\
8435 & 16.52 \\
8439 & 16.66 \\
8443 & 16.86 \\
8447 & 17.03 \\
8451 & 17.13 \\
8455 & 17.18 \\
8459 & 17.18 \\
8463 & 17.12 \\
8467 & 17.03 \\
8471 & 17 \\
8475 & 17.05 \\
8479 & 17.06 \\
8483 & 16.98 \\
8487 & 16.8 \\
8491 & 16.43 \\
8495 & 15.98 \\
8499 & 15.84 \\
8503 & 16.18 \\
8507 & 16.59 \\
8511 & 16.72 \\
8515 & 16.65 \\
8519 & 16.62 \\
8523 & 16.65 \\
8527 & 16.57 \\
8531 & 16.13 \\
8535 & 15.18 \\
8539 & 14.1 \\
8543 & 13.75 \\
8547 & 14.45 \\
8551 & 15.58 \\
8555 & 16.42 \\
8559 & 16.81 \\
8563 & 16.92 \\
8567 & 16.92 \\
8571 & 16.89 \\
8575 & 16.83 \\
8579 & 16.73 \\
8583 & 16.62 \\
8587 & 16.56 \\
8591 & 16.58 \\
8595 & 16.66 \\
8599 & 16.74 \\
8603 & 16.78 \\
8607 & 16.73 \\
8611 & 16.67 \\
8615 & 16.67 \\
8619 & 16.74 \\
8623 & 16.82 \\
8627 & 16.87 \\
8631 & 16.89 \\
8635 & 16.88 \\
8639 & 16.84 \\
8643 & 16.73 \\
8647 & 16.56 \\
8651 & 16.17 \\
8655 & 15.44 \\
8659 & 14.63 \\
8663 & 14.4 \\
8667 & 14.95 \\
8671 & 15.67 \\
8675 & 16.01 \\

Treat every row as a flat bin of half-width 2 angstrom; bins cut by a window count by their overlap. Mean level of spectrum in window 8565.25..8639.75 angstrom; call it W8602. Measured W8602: 16.8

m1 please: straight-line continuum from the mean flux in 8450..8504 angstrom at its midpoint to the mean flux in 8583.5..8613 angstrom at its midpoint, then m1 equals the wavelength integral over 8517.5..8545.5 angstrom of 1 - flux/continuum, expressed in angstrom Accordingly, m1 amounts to 2.0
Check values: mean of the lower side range 16.8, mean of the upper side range 16.7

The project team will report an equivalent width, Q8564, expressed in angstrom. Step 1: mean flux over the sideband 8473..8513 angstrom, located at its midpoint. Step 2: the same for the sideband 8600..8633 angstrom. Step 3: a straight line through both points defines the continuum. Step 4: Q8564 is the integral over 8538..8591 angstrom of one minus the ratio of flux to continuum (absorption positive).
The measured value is 1.85 angstrom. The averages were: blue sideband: 16.6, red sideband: 16.8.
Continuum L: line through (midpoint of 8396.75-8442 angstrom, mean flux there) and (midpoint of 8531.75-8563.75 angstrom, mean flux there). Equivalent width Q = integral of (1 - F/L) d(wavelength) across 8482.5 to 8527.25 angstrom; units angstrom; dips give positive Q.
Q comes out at -1.7 angstrom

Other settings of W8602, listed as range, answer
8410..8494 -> 16.9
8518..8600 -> 16.2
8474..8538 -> 16.4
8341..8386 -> 17.1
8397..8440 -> 16.9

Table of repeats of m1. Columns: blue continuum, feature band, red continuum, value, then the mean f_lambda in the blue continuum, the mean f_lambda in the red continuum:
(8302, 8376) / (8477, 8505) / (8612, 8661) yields 0.57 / 17.2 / 16.4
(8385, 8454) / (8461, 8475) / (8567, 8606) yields -0.18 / 16.9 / 16.7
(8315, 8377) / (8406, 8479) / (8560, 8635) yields 0.25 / 17.1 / 16.8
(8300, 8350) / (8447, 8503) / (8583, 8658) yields 0.26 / 17.2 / 16.6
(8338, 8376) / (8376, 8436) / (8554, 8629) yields 0.83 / 17.2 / 16.7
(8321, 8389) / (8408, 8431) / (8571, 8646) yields 0.14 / 17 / 16.7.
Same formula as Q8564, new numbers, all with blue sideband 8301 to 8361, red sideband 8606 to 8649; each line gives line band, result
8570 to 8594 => 0.2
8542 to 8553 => 1.4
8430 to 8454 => 0.3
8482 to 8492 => 0.1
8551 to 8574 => 0.2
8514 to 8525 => 0.2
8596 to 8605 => 0.0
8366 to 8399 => 0.5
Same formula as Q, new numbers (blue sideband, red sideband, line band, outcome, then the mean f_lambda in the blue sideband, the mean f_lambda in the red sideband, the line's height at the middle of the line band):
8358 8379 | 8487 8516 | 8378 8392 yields 0.33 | 17.1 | 16.4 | 17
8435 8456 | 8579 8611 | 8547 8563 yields 0.59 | 16.9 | 16.7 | 16.7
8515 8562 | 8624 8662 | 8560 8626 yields -2.97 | 15.7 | 16.3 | 16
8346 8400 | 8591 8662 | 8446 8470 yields -0.39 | 17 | 16.5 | 16.8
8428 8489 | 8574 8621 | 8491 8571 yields 3.67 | 16.9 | 16.7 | 16.8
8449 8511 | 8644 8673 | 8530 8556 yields 2.08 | 16.8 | 15.4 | 16.3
